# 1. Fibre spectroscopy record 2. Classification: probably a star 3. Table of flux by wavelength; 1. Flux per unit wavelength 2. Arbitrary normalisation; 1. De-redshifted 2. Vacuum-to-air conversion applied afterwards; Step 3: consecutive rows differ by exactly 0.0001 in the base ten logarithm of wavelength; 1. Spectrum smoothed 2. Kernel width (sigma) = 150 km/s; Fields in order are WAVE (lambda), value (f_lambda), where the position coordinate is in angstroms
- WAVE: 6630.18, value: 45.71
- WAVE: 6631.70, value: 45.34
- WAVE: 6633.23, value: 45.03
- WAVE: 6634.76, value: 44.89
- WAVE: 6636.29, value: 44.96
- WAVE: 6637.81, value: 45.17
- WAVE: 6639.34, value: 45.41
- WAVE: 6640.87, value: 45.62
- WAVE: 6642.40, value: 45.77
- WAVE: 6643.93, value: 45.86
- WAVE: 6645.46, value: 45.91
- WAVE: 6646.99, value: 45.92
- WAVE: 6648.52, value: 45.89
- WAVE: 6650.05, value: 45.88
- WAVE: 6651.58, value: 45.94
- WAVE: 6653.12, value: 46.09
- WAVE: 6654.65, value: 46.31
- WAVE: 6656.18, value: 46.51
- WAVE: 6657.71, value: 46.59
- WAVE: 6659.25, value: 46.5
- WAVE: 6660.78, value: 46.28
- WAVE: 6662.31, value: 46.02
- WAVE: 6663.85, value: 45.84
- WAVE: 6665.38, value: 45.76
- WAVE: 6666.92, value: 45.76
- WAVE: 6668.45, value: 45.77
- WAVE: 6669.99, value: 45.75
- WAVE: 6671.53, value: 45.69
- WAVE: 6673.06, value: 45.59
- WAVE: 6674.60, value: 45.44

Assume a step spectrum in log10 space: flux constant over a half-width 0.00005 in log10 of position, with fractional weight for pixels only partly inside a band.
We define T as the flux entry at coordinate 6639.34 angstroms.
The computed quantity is 45.41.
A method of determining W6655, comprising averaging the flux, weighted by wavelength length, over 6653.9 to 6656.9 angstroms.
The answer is 46.4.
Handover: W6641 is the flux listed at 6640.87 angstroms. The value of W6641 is 45.62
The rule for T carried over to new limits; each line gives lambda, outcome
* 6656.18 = 46.51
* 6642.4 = 45.77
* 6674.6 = 45.44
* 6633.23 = 45.03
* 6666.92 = 45.76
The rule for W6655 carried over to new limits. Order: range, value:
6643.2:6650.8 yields 45.9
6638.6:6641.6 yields 45.5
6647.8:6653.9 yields 45.9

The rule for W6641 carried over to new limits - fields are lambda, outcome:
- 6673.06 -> 45.59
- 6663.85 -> 45.84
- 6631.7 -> 45.34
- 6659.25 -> 46.5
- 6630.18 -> 45.71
